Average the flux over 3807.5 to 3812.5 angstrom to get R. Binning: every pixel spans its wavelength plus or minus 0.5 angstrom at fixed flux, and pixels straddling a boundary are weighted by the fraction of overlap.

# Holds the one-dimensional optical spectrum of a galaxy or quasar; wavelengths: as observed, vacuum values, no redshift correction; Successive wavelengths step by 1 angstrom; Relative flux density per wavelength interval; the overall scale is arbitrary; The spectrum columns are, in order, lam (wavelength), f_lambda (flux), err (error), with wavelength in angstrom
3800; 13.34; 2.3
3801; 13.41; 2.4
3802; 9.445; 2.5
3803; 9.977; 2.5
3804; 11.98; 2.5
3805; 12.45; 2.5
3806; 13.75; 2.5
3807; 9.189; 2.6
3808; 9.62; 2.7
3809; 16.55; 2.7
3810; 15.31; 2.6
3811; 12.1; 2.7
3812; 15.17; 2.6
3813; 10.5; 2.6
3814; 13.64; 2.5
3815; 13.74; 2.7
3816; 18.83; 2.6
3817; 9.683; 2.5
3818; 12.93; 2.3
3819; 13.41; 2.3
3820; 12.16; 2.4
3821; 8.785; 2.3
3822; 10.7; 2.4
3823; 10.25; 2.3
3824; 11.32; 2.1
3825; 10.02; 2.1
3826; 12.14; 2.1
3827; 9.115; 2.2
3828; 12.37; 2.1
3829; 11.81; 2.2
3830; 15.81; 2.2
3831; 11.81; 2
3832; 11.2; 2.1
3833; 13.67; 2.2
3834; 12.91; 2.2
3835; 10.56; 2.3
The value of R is 13.8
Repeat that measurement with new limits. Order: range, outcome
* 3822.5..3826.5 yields 10.9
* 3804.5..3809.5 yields 12.3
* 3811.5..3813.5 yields 12.8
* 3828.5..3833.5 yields 12.9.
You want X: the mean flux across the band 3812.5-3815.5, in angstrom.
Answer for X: 12.6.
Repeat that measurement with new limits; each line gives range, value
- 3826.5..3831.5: 12.2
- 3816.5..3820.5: 12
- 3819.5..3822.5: 10.5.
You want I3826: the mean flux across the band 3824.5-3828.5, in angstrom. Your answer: 10.9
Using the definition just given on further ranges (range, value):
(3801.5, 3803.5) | 9.71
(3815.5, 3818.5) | 13.8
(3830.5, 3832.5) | 11.5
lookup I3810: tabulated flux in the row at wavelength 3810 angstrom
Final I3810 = 15.31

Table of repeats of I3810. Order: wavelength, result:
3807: 9.189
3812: 15.17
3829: 11.81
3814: 13.64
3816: 18.83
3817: 9.683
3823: 10.25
